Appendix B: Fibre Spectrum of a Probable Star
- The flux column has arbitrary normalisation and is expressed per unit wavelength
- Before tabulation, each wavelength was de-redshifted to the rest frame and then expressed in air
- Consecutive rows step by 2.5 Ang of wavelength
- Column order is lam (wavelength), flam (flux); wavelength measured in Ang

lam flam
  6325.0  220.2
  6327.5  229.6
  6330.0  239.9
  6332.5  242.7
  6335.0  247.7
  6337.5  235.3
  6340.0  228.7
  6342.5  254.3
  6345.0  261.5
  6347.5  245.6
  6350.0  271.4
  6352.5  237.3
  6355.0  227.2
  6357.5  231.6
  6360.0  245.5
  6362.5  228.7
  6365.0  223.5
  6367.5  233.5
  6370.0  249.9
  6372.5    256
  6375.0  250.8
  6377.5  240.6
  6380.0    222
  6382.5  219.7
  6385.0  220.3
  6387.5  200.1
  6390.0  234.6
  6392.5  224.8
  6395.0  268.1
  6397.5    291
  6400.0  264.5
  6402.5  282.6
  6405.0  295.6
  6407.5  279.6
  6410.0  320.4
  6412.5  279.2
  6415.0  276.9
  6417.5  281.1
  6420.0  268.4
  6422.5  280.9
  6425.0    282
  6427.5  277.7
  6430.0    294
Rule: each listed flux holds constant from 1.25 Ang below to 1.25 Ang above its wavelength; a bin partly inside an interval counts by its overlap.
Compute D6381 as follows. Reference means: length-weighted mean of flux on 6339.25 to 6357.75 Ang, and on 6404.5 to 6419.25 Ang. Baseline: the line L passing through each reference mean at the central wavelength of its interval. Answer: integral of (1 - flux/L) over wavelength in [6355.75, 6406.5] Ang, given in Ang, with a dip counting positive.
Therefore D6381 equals 4.4 Ang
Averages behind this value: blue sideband 246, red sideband 288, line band 244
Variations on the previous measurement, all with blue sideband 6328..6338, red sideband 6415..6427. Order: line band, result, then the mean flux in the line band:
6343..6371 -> 1.0 Ang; 242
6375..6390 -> 2.1 Ang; 224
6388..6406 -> 0.4 Ang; 263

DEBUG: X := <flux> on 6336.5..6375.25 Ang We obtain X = 242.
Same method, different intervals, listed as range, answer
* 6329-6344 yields 242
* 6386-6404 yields 252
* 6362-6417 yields 254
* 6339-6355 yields 248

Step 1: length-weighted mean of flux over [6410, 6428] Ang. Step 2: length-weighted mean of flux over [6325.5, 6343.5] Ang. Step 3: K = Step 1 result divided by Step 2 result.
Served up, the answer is 1.18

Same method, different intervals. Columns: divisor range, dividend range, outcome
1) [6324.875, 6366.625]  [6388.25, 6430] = 1.15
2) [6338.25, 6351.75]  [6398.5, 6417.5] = 1.14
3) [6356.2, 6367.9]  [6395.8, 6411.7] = 1.24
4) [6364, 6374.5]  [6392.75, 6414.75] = 1.17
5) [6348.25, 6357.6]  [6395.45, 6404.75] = 1.15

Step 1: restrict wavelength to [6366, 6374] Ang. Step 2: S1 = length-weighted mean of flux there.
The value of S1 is 246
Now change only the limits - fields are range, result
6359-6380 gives 240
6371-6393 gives 230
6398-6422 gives 283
